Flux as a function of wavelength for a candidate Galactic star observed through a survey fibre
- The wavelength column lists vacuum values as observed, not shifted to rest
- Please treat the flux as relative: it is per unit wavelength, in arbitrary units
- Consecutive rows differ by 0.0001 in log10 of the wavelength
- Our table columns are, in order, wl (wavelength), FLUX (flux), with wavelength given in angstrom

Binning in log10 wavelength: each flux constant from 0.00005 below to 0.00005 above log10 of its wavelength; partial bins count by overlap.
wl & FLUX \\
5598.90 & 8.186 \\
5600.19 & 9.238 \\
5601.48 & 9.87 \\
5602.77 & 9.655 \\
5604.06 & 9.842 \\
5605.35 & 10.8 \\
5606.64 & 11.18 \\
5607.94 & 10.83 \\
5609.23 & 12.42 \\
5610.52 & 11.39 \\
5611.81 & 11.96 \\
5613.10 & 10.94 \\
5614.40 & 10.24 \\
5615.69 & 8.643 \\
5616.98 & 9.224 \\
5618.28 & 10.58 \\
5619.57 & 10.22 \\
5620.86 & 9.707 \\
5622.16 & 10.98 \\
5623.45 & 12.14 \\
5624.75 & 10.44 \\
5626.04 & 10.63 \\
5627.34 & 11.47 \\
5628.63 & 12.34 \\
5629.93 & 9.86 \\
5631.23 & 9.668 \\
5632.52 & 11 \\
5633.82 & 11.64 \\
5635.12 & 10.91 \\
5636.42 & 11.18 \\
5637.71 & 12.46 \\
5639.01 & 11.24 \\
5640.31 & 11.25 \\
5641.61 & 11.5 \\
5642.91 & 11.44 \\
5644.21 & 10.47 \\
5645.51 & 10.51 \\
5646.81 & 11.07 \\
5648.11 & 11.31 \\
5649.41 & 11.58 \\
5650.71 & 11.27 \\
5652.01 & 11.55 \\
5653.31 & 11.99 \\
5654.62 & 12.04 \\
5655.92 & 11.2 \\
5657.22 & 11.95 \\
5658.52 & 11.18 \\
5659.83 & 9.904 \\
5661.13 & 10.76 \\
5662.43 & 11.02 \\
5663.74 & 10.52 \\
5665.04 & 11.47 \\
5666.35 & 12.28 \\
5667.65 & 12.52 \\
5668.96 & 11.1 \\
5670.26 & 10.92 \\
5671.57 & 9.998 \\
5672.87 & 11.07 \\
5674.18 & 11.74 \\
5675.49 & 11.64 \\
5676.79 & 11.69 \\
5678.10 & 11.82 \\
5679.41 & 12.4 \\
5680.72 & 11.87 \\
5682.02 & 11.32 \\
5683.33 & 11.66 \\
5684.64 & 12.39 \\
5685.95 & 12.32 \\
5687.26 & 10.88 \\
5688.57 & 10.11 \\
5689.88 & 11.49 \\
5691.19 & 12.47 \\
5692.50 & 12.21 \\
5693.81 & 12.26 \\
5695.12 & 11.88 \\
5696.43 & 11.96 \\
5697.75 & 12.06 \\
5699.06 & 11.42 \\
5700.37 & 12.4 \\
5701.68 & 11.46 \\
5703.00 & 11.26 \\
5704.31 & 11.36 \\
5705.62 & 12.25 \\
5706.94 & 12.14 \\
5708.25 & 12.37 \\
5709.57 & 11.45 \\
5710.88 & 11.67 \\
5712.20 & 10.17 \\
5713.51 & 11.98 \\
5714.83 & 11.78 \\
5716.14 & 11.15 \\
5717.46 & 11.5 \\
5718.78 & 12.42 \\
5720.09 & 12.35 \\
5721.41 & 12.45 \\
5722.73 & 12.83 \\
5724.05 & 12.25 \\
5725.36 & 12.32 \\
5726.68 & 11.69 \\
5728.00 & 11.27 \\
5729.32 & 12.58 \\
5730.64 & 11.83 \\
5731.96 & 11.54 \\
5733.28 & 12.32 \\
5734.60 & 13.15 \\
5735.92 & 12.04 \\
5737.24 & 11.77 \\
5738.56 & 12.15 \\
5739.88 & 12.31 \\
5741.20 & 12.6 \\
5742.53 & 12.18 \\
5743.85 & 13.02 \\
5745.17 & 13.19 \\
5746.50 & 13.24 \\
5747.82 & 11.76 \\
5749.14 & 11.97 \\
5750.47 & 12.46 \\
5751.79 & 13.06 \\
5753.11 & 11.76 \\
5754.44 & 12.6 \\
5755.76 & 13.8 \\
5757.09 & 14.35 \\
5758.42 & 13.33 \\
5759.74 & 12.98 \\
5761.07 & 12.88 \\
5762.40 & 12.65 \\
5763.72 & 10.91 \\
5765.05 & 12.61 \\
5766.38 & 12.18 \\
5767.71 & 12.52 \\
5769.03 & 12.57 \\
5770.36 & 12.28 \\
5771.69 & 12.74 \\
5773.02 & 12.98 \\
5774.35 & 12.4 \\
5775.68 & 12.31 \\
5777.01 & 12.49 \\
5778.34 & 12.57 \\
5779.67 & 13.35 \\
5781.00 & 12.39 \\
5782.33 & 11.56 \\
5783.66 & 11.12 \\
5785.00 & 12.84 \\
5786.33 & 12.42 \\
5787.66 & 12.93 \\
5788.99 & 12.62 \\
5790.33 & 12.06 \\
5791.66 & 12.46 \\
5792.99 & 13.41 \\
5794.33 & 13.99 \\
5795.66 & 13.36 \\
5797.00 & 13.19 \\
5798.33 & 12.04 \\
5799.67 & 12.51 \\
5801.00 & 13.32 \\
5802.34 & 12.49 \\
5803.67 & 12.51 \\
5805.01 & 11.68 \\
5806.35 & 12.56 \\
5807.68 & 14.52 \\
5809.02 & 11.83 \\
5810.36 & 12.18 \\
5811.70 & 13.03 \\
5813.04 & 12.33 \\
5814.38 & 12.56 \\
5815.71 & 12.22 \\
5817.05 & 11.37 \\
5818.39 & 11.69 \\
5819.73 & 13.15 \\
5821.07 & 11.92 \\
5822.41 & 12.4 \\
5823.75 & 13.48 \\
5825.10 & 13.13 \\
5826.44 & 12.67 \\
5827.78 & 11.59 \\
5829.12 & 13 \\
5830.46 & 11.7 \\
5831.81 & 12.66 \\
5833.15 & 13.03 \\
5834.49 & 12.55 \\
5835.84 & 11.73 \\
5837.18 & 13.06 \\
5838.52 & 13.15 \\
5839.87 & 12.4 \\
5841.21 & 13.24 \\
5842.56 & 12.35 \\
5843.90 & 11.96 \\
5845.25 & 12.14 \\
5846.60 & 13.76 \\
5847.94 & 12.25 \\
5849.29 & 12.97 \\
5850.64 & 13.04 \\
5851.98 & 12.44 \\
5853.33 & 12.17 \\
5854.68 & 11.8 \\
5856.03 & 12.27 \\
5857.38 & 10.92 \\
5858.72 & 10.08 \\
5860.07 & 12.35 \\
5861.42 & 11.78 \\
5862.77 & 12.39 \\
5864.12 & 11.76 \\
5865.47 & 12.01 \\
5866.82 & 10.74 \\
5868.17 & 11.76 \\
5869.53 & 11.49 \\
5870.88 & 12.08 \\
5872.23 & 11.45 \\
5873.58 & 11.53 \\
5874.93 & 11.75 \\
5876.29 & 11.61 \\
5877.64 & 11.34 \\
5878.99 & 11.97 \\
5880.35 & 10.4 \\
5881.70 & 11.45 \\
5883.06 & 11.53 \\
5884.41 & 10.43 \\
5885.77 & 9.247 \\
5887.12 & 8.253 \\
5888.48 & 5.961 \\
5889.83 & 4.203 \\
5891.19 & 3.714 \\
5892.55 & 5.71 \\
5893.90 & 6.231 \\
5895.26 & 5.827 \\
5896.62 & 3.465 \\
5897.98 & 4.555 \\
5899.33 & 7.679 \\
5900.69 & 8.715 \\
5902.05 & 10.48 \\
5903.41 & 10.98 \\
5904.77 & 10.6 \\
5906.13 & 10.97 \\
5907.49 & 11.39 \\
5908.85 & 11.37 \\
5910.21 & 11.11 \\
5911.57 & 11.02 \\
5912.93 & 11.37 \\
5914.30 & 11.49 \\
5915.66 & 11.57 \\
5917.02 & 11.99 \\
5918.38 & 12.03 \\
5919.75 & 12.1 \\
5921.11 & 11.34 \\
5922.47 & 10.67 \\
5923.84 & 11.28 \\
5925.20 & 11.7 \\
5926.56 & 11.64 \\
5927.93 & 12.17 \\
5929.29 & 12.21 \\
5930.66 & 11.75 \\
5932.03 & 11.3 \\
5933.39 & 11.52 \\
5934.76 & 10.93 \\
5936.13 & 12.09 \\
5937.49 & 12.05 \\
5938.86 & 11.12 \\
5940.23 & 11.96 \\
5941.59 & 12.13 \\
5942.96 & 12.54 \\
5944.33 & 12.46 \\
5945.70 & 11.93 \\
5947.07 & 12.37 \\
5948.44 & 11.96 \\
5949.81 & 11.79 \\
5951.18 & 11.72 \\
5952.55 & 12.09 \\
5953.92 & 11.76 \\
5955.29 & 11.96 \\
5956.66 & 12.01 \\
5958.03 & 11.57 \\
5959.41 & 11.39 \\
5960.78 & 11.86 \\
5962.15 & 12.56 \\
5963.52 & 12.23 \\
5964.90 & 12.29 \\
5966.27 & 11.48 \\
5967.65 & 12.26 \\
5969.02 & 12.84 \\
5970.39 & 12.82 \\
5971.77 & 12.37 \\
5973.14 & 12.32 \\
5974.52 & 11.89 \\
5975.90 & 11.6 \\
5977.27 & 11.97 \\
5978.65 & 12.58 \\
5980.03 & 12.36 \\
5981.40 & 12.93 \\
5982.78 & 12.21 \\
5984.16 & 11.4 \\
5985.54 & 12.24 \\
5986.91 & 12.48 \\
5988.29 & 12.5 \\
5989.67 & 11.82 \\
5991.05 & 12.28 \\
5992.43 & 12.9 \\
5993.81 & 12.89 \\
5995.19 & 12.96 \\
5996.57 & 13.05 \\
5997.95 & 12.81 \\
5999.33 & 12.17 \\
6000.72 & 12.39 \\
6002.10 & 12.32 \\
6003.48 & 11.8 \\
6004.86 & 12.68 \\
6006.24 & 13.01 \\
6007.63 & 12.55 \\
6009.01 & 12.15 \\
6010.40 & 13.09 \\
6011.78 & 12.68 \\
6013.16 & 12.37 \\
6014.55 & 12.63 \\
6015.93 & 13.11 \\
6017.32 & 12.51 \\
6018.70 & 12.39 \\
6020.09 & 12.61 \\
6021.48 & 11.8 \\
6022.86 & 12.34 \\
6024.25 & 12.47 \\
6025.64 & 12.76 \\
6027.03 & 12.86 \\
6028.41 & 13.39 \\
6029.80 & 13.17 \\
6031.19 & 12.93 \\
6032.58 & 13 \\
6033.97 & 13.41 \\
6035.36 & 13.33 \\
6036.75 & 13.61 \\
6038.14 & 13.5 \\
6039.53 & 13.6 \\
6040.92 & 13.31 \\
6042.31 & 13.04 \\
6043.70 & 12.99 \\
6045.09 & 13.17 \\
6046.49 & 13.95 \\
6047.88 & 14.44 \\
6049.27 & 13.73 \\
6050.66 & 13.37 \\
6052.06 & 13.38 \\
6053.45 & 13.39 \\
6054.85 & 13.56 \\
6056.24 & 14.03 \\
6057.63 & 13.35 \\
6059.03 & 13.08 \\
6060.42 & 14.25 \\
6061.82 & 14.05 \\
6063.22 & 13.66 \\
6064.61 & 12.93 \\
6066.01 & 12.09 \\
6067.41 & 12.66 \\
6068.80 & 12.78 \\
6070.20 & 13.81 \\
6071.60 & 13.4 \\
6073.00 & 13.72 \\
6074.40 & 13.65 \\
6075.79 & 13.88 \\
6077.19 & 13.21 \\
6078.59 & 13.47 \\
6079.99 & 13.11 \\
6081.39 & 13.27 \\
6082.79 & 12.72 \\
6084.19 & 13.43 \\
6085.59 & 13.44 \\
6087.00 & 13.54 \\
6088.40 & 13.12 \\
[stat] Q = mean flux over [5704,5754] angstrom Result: 12.1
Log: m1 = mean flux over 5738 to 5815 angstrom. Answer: 12.6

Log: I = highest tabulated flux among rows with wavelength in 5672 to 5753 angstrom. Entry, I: 13.24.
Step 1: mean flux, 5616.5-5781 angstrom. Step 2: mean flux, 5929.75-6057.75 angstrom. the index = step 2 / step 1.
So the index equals 1.06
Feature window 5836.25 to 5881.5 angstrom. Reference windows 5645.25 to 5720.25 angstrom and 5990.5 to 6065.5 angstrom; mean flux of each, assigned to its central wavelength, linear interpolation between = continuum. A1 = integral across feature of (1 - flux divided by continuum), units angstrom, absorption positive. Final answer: 1.1 angstrom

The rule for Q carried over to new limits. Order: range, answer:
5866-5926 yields 9.93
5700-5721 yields 11.7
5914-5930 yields 11.7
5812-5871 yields 12.3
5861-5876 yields 11.7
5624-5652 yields 11.1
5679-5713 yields 11.7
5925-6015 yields 12.2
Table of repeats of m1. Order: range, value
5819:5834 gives 12.6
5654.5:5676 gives 11.2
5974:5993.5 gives 12.2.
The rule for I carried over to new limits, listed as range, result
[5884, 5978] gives 12.84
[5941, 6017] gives 13.11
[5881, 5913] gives 11.53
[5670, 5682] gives 12.4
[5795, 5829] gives 14.52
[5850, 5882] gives 13.04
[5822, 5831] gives 13.48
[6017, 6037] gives 13.61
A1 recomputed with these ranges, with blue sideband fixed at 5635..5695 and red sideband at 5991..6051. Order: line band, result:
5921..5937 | 1.23 angstrom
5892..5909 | 5.73 angstrom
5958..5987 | 1.21 angstrom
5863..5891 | 4.21 angstrom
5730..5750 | -1.00 angstrom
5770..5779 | -0.50 angstrom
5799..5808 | -0.54 angstrom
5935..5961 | 1.41 angstrom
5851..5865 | 0.47 angstrom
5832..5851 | -0.80 angstrom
